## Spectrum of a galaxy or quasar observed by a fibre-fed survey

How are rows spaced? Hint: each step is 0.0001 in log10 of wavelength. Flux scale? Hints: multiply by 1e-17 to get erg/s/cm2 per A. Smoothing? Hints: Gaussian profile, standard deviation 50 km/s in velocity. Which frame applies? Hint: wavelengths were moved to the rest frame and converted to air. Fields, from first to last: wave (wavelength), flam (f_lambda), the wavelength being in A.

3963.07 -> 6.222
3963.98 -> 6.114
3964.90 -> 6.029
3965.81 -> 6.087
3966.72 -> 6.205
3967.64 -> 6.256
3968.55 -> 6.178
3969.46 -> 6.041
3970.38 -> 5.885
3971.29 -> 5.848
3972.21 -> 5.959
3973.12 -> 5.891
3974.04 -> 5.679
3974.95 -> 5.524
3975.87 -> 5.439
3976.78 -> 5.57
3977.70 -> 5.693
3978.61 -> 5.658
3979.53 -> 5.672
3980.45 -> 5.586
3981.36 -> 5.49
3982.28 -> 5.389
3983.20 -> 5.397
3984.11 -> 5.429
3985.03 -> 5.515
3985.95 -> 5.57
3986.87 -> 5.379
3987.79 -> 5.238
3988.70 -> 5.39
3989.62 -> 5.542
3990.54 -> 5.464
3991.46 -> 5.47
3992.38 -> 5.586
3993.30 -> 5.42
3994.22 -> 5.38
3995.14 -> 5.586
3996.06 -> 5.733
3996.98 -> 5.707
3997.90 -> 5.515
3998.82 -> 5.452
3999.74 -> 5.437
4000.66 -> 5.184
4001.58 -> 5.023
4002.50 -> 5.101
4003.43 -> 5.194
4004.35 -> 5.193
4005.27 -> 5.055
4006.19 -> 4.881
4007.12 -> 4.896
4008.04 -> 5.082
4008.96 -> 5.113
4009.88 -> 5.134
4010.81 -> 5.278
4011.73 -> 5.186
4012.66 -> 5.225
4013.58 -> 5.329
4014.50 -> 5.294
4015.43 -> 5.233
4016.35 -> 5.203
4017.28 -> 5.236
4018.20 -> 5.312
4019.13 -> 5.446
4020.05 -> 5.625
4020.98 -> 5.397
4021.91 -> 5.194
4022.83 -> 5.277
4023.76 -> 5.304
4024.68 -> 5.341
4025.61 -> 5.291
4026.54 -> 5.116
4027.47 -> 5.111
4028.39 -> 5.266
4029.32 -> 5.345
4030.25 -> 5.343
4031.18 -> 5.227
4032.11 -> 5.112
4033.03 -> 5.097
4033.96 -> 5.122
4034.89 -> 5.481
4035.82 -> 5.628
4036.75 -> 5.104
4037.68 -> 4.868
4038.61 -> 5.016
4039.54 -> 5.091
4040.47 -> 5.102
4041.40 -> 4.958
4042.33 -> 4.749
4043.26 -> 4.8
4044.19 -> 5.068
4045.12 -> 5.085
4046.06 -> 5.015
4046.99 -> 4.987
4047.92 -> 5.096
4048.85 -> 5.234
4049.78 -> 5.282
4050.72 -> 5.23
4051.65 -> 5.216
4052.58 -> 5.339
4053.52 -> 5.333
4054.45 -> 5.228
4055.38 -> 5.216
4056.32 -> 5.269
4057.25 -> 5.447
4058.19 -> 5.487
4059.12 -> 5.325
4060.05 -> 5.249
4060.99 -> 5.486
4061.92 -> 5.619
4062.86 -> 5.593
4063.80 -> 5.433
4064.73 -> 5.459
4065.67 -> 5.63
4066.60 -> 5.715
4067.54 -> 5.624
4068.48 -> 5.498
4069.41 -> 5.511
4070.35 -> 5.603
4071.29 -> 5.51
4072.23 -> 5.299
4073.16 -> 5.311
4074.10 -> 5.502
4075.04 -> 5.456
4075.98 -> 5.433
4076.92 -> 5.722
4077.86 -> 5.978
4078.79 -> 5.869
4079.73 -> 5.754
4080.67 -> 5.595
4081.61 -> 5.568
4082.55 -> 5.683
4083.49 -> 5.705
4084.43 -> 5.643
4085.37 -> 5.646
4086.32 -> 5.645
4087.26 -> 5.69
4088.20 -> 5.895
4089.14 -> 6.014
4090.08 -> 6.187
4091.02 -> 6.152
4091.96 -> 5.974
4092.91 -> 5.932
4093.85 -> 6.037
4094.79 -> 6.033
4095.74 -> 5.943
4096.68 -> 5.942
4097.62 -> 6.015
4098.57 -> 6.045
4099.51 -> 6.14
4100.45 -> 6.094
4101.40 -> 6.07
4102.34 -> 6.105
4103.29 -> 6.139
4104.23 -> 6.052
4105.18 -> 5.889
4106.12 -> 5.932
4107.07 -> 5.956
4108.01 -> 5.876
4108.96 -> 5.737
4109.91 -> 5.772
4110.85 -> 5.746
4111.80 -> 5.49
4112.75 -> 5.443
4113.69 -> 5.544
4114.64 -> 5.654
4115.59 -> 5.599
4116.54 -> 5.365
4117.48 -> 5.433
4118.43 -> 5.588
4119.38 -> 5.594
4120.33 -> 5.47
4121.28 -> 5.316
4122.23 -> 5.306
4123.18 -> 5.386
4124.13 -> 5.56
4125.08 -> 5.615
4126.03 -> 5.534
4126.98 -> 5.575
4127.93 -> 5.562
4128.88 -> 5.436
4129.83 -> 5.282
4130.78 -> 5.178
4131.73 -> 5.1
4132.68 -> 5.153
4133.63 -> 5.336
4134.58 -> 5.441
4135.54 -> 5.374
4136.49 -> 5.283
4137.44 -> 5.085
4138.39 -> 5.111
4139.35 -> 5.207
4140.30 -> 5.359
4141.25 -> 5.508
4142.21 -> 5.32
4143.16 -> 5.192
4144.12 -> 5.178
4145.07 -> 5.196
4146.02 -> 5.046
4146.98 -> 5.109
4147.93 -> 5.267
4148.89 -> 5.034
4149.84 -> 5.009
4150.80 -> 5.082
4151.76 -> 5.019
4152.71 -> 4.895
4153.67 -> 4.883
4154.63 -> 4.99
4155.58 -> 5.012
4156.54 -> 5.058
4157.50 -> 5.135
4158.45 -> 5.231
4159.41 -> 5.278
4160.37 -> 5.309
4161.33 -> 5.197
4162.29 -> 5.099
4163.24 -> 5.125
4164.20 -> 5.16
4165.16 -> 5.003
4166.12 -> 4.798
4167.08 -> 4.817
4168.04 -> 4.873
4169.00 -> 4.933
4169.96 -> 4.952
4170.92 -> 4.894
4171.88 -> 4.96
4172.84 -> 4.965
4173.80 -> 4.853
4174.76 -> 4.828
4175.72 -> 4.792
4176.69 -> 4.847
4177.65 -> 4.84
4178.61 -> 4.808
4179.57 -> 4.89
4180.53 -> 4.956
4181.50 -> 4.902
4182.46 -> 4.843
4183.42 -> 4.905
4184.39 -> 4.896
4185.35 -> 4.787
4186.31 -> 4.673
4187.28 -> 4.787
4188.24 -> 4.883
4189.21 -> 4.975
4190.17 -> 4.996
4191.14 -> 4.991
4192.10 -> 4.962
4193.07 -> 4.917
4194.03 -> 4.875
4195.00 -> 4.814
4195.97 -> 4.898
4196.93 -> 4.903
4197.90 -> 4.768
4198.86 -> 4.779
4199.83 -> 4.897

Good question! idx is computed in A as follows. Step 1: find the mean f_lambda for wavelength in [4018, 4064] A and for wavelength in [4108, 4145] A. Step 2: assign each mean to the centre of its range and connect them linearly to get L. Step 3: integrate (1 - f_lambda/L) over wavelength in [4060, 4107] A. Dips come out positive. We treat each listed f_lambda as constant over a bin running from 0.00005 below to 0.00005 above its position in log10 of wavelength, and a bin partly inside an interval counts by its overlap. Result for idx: -3.9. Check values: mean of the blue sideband 5.24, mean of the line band 5.77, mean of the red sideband 5.42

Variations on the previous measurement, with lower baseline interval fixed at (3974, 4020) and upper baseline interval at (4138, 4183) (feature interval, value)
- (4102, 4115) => -1.7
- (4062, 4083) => -1.5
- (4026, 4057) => 0.7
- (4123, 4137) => -0.8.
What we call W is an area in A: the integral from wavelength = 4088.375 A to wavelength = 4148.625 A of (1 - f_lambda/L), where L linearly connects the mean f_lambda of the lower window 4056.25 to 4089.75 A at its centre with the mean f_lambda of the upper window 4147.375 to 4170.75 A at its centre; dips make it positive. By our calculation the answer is -3.4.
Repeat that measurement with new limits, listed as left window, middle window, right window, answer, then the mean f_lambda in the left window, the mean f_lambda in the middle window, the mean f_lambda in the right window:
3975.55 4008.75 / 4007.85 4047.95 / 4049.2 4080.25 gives 1.80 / 5.4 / 5.19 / 5.47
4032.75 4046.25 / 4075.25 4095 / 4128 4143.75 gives -2.43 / 5.08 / 5.81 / 5.28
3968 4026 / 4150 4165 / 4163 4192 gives -0.42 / 5.43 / 5.09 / 4.9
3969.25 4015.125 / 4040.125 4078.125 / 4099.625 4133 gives 1.32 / 5.43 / 5.34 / 5.62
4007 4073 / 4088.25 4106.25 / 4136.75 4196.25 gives -3.09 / 5.27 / 6.04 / 5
